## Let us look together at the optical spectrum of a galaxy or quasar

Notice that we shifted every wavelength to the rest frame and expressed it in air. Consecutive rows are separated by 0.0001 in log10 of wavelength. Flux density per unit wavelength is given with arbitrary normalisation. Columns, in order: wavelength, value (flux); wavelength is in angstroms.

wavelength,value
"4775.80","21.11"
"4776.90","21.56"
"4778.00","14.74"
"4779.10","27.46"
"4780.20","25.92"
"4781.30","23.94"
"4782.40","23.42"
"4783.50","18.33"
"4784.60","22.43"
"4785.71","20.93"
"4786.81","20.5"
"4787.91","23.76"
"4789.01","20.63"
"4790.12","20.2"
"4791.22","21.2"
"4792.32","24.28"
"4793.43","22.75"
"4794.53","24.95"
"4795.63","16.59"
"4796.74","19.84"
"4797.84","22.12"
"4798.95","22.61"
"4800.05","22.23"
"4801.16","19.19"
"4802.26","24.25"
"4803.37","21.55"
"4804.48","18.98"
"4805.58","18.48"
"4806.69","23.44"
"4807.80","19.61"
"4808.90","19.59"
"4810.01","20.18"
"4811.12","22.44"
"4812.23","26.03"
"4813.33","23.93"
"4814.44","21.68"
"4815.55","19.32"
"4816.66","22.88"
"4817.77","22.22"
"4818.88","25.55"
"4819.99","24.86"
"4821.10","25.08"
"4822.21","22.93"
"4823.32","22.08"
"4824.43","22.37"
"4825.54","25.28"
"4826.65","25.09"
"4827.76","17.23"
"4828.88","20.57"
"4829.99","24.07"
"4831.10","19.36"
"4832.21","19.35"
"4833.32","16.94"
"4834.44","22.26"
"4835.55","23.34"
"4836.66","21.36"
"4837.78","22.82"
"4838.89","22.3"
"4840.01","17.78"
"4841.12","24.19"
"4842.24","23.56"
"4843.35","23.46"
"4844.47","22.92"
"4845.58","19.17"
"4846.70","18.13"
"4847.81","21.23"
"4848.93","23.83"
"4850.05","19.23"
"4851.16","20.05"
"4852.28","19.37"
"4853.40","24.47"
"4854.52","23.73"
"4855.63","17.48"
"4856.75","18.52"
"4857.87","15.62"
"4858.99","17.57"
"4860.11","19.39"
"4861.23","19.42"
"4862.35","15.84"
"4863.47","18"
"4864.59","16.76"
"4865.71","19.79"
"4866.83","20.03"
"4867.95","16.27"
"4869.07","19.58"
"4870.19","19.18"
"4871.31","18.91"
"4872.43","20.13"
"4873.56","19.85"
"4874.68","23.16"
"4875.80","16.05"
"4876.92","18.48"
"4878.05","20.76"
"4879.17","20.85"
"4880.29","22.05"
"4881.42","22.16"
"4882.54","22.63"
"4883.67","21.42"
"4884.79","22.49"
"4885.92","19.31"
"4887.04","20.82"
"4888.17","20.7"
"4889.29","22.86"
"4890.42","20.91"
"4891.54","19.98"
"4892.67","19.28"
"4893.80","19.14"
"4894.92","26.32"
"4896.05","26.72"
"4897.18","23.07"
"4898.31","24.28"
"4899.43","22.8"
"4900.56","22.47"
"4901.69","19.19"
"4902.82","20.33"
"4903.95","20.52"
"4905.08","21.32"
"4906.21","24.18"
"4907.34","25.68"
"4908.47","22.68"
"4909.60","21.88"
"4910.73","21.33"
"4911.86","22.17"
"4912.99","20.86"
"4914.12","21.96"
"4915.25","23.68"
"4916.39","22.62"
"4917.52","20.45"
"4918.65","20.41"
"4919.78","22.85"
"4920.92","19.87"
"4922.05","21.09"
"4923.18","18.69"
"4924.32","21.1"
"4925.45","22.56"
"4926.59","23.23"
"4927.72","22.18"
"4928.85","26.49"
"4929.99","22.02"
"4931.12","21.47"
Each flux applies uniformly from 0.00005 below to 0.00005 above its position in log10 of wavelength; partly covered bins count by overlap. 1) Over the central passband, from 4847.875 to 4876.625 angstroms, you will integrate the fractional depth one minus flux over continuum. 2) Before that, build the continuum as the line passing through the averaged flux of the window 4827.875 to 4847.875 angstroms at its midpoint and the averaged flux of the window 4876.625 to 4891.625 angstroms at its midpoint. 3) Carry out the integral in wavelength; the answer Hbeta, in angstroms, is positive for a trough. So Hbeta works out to 2.5 angstroms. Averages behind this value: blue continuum 21.2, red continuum 21.2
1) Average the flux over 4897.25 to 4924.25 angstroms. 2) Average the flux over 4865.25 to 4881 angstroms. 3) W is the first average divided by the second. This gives 1.1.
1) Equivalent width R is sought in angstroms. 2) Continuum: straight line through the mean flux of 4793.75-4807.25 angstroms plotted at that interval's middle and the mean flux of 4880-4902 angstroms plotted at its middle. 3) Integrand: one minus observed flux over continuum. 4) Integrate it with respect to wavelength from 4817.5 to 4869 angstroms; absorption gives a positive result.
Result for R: 1.6 angstroms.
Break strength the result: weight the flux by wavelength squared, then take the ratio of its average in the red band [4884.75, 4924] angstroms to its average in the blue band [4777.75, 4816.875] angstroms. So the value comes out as 1.0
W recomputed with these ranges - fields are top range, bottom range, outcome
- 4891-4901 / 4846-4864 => 1.16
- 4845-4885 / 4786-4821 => 0.90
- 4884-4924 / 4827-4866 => 1.07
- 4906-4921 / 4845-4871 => 1.15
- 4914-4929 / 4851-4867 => 1.15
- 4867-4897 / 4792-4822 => 0.94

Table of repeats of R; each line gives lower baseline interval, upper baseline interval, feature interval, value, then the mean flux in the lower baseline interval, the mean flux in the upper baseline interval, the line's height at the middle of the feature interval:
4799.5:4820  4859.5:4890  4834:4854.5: -0.9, 21.8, 19.9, 20.8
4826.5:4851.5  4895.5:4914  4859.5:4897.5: 2.8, 21.2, 22.5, 21.9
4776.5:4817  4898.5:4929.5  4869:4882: 1.0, 21.7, 22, 21.9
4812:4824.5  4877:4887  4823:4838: 0.9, 23.2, 21.3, 22.8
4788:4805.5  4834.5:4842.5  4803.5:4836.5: -0.1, 21.4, 22.1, 21.8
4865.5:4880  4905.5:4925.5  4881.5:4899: -1.3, 19.5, 21.9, 20.5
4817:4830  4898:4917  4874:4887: 0.9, 23.1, 22.2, 22.5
